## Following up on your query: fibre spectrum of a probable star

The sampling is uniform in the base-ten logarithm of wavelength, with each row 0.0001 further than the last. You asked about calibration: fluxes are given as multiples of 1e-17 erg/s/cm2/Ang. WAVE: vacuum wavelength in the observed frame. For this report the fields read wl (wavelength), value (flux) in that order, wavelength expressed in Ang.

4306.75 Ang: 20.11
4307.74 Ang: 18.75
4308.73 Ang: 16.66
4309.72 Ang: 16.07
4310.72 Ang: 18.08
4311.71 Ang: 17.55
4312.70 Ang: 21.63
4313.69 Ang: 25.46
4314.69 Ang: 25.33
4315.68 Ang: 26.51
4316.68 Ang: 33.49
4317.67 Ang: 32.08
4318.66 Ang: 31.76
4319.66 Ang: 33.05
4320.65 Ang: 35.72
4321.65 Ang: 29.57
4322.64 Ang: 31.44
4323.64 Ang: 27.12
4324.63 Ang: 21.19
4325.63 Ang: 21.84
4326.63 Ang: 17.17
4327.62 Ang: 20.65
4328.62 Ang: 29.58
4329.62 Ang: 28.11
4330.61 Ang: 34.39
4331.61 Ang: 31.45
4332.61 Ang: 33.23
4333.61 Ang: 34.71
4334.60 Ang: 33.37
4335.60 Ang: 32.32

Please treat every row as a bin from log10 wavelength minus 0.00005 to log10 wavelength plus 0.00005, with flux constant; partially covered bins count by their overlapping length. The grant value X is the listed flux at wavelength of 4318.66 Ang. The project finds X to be 31.76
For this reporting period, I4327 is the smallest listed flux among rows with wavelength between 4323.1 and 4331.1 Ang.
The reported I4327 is 17.17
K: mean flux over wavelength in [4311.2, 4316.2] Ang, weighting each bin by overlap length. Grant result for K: 23.3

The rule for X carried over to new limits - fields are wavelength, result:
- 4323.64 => 27.12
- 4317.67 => 32.08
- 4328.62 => 29.58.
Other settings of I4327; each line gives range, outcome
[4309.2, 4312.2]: 16.07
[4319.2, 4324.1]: 27.12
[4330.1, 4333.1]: 31.45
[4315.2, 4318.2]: 26.51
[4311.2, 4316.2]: 17.55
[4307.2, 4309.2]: 16.66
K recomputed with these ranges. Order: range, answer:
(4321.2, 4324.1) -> 29.4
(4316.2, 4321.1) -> 33.2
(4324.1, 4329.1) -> 22.1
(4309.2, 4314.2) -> 19.7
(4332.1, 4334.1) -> 33.9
